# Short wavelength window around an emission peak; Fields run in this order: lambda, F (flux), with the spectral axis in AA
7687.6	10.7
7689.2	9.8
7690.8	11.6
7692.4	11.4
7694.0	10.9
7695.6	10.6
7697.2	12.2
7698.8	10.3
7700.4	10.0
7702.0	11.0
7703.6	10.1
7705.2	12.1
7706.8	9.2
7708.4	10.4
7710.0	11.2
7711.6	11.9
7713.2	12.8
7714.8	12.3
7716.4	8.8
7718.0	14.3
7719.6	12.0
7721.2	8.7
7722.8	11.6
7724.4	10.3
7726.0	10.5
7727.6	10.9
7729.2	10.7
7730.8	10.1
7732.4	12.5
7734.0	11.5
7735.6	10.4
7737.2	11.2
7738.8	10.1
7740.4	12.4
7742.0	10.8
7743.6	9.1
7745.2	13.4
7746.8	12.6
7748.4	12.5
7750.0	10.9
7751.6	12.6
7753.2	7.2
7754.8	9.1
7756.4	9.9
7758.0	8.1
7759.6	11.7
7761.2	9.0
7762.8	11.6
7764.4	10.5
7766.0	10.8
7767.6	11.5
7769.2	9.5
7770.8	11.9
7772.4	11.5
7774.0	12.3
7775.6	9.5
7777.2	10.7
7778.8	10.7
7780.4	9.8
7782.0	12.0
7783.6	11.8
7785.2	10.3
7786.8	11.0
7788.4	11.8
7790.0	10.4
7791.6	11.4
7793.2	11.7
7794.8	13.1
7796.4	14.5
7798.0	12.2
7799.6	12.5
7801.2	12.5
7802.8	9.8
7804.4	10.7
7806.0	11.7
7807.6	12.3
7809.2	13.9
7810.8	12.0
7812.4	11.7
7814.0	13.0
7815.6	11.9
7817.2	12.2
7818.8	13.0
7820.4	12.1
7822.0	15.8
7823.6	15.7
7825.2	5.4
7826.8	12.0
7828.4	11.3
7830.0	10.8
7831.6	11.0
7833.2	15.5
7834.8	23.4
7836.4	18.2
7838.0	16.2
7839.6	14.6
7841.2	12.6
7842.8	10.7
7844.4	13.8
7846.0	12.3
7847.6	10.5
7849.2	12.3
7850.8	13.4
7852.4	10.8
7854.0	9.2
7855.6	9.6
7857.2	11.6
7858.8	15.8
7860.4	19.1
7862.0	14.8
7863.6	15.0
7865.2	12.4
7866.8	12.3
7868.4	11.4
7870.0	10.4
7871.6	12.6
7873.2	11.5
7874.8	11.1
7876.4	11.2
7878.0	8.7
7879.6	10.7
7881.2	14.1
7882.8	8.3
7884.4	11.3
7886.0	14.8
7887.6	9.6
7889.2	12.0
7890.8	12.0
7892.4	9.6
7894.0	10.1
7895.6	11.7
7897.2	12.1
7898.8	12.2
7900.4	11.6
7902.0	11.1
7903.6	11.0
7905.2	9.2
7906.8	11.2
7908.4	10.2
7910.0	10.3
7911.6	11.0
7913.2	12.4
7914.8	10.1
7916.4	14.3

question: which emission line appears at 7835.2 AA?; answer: H-alpha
